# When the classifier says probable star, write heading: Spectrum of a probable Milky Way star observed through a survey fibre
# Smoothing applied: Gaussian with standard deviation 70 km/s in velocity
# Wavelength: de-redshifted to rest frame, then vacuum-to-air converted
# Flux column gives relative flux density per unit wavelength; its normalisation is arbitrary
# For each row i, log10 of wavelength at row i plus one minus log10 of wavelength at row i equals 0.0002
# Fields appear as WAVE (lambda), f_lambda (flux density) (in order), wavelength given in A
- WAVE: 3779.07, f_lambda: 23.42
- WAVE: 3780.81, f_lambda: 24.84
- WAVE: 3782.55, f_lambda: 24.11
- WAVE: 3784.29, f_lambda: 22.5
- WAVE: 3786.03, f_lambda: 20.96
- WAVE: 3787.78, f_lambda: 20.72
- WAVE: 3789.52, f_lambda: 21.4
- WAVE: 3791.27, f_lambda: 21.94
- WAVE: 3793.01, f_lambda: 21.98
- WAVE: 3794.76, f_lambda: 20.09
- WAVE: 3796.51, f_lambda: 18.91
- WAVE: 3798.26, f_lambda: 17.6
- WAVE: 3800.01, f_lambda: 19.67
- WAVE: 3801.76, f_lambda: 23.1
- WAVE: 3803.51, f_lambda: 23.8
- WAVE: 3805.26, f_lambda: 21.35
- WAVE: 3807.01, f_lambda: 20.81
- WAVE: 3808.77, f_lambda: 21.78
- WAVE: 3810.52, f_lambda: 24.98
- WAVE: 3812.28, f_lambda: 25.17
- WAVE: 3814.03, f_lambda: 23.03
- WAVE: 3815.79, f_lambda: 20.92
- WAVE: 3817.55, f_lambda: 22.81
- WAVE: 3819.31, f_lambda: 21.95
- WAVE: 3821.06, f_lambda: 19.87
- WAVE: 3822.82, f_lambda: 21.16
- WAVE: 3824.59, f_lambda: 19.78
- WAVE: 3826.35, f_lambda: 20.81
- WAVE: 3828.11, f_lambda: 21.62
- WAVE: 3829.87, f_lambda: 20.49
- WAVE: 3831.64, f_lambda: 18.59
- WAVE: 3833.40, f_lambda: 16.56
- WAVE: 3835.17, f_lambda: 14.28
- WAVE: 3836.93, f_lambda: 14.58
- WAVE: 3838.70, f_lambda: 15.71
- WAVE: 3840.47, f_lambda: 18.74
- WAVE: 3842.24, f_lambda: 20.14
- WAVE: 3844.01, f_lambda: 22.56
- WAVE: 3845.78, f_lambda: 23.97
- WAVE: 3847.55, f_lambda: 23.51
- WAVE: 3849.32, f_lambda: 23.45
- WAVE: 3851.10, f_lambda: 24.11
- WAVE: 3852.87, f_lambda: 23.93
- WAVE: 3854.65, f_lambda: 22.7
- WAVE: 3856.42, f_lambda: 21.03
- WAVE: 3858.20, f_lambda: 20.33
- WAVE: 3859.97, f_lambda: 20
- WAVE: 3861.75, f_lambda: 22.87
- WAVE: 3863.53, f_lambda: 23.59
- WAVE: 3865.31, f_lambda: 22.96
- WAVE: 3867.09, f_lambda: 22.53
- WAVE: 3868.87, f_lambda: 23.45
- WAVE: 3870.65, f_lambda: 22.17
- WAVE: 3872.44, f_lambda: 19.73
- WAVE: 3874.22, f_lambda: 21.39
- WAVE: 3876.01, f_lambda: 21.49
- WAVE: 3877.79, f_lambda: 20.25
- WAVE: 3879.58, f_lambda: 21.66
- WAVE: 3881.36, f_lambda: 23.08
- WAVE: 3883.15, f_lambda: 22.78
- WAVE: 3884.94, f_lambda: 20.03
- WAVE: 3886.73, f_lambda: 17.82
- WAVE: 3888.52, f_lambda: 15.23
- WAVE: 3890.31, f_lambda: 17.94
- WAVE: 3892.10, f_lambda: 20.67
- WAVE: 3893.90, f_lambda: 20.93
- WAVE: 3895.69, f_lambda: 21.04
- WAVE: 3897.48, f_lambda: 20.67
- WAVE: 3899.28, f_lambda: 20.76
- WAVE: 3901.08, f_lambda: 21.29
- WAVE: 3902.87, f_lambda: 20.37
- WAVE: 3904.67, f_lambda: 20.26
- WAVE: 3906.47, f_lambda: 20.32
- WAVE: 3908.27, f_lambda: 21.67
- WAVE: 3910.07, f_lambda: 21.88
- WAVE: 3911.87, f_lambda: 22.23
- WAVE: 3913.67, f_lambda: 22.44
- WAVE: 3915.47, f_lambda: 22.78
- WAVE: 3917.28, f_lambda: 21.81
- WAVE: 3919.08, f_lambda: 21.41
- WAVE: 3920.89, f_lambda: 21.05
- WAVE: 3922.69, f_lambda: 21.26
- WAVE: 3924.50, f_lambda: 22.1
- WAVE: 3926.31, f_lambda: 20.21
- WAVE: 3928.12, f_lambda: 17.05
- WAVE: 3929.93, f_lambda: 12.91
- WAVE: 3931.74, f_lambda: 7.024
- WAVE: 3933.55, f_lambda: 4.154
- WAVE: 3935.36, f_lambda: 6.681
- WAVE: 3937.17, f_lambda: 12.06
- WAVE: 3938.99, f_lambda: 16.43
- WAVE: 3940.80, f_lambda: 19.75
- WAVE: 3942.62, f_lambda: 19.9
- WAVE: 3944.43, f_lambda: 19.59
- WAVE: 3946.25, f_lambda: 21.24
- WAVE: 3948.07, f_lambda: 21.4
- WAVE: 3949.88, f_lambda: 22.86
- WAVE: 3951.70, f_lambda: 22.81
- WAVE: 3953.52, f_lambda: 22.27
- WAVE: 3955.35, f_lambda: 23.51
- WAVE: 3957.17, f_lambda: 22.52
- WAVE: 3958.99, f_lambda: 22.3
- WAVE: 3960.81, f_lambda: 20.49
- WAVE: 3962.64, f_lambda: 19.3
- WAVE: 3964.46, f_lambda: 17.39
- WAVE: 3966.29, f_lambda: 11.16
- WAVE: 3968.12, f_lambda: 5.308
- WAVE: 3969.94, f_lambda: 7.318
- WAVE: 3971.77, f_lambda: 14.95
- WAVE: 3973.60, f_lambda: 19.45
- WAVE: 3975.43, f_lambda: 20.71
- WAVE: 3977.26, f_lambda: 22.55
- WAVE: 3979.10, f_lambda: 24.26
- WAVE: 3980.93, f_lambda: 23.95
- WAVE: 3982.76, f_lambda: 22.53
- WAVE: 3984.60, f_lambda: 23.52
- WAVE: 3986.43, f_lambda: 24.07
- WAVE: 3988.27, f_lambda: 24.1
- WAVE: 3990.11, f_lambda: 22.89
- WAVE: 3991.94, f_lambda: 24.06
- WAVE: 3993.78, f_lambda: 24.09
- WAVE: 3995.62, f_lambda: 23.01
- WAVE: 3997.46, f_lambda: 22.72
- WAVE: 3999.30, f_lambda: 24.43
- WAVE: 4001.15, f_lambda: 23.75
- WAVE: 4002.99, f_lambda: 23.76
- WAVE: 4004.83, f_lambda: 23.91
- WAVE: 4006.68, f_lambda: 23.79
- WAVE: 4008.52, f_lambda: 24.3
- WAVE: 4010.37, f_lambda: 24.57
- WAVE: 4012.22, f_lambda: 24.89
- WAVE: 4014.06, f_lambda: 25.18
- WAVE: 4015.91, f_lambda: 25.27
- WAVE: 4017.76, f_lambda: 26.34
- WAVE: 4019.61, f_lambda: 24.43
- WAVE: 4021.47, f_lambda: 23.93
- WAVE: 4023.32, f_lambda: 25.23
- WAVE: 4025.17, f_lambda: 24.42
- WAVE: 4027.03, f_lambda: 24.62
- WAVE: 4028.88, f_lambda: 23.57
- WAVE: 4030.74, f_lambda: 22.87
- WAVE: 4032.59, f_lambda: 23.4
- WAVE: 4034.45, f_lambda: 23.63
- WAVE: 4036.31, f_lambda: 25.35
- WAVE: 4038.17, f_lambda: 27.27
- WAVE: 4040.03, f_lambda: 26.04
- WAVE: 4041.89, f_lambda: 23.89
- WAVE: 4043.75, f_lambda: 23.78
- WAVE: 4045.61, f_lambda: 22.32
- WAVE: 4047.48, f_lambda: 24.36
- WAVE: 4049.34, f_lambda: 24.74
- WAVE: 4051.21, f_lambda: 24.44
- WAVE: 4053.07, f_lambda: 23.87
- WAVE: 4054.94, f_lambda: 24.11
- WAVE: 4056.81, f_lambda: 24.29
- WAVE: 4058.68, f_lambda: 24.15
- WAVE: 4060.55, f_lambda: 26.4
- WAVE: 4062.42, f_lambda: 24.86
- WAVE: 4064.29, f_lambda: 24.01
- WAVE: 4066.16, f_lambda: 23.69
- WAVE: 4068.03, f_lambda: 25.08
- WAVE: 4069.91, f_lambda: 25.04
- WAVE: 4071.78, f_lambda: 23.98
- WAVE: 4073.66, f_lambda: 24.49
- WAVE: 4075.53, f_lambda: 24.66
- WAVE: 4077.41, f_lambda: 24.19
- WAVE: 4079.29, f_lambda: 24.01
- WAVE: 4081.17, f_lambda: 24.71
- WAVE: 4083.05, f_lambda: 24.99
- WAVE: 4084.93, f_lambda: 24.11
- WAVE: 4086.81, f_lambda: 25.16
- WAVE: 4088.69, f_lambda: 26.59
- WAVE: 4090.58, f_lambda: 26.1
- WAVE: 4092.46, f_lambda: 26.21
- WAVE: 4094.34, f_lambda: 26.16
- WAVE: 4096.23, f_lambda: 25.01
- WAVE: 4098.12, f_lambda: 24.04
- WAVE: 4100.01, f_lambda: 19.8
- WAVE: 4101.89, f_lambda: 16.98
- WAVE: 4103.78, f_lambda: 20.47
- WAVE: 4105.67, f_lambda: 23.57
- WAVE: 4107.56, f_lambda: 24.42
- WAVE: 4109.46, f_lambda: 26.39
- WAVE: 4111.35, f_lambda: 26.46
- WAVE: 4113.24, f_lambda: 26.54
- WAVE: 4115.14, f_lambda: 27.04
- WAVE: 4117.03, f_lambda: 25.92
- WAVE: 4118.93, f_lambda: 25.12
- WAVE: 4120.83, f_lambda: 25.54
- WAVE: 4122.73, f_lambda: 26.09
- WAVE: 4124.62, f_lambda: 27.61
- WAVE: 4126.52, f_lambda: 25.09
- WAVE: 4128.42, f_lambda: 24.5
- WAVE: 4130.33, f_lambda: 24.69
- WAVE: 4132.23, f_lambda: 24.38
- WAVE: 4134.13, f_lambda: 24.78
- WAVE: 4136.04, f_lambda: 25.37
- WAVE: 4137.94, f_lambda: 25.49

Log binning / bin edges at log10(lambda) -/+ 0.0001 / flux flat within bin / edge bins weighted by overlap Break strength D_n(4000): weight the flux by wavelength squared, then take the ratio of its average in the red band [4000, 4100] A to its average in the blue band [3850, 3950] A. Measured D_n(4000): 1.3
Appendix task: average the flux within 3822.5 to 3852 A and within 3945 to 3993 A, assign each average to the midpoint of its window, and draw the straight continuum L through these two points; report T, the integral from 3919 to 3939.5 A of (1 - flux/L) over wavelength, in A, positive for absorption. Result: 5.3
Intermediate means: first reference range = 20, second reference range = 20.3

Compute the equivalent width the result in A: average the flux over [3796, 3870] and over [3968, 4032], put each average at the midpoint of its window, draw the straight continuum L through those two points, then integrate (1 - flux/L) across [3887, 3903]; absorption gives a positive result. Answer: 1.47 A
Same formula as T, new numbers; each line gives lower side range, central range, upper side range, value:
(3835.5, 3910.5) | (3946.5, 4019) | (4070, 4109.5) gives 2.8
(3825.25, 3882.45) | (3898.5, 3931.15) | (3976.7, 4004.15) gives 2.4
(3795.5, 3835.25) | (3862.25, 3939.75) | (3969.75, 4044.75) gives 9.0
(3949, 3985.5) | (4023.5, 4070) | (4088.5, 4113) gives -4.7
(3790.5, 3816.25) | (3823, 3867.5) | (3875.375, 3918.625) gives 1.1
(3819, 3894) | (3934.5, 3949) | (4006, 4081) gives 3.4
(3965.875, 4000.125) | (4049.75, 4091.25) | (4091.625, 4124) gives -2.5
